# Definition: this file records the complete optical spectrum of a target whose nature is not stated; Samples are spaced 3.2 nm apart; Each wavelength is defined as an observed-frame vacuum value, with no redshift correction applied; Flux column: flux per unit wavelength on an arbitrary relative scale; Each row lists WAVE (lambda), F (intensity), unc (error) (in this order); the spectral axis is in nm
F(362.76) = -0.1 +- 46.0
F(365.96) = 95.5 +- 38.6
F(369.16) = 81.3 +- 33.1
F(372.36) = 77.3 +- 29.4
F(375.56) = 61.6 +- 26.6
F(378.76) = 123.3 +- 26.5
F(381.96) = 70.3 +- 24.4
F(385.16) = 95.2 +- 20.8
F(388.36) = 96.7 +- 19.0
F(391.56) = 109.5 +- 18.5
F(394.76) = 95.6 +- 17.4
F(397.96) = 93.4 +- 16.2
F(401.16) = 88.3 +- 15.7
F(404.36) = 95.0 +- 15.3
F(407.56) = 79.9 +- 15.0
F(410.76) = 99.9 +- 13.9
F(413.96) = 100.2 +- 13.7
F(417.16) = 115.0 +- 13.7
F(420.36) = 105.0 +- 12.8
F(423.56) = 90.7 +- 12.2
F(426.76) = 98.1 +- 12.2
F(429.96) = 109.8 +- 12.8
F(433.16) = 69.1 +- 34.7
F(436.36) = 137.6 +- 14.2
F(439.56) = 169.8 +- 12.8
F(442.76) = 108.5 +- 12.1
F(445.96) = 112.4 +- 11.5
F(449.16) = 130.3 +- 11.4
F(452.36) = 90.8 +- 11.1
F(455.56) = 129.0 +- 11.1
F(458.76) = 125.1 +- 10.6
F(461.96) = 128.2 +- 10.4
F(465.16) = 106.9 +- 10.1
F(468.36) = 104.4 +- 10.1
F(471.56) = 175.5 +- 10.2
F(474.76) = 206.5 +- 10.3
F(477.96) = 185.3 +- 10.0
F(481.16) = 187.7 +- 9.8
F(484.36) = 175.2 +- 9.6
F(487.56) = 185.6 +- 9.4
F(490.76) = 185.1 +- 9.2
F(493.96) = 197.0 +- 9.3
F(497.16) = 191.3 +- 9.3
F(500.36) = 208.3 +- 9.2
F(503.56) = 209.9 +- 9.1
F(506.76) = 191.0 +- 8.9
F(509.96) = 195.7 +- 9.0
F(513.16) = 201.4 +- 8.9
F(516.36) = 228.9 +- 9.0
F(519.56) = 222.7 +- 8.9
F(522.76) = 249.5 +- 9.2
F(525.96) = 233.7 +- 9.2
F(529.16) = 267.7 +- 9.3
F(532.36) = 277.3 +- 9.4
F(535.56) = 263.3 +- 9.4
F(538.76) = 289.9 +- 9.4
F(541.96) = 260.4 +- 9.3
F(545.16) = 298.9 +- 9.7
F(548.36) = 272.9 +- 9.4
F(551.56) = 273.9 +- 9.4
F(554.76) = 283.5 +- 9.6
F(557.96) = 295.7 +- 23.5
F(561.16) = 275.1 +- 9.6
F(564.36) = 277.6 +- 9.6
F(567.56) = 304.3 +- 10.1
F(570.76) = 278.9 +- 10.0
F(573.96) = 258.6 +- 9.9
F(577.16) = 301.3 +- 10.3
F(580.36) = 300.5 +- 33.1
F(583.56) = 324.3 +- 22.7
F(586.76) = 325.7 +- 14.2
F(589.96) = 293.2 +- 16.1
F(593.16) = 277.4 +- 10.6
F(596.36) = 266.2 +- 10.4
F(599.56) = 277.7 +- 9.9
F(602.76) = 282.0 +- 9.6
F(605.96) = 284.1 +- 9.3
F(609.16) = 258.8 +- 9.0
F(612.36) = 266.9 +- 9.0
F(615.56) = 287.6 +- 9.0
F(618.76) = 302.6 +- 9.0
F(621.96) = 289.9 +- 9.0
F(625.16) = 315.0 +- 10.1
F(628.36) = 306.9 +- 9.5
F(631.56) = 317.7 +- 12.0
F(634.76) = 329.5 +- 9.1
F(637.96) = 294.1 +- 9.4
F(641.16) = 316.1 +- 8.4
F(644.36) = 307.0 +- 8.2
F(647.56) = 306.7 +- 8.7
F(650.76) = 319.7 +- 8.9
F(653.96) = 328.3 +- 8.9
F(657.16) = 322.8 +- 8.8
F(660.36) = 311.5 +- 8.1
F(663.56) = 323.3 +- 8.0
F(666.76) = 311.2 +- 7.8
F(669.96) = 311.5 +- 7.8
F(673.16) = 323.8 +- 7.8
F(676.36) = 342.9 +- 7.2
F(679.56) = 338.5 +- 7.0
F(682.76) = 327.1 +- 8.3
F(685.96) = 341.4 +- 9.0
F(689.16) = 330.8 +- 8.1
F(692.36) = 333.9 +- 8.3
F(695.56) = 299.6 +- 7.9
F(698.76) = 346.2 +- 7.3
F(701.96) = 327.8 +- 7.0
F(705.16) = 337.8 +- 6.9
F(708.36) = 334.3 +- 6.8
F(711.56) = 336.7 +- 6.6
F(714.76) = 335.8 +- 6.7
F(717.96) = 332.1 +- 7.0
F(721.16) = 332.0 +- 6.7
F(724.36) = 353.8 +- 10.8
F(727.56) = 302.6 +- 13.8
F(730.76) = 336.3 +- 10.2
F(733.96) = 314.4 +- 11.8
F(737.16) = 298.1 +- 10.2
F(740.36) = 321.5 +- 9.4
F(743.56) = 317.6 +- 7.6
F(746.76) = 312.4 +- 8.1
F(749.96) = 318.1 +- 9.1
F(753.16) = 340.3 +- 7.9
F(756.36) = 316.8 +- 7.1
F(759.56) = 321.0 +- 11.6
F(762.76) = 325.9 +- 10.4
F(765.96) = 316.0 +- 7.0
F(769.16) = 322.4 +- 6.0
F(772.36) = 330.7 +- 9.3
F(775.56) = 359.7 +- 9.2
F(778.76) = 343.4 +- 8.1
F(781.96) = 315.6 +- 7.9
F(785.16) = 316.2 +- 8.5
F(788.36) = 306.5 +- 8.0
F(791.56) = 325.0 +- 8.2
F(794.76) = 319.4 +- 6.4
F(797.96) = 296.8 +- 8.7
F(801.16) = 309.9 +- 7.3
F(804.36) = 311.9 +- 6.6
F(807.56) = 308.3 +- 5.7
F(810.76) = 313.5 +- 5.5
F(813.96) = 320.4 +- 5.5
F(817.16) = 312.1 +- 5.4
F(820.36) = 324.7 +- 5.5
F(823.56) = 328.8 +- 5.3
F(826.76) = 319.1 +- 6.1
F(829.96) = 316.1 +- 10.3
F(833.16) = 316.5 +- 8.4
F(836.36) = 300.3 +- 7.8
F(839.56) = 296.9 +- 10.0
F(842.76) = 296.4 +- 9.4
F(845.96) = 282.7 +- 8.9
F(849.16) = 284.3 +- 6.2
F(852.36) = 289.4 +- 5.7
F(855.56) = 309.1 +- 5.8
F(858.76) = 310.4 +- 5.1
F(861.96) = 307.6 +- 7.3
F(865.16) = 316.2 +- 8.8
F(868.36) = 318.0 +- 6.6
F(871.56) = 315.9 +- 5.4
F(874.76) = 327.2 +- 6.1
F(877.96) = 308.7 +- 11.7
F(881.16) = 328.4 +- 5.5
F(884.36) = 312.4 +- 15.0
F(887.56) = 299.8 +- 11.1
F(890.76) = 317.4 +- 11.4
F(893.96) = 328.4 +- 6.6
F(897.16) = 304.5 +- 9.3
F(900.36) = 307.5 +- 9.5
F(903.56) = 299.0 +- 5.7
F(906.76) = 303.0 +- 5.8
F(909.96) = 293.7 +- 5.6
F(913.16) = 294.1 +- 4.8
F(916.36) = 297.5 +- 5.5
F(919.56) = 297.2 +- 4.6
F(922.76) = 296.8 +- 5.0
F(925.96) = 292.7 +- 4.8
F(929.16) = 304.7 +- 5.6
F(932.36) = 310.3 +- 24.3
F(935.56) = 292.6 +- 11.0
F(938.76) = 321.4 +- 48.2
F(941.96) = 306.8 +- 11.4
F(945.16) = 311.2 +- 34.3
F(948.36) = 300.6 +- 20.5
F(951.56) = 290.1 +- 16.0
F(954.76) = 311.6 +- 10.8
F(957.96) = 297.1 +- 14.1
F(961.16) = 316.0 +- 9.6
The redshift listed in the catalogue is 0.18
